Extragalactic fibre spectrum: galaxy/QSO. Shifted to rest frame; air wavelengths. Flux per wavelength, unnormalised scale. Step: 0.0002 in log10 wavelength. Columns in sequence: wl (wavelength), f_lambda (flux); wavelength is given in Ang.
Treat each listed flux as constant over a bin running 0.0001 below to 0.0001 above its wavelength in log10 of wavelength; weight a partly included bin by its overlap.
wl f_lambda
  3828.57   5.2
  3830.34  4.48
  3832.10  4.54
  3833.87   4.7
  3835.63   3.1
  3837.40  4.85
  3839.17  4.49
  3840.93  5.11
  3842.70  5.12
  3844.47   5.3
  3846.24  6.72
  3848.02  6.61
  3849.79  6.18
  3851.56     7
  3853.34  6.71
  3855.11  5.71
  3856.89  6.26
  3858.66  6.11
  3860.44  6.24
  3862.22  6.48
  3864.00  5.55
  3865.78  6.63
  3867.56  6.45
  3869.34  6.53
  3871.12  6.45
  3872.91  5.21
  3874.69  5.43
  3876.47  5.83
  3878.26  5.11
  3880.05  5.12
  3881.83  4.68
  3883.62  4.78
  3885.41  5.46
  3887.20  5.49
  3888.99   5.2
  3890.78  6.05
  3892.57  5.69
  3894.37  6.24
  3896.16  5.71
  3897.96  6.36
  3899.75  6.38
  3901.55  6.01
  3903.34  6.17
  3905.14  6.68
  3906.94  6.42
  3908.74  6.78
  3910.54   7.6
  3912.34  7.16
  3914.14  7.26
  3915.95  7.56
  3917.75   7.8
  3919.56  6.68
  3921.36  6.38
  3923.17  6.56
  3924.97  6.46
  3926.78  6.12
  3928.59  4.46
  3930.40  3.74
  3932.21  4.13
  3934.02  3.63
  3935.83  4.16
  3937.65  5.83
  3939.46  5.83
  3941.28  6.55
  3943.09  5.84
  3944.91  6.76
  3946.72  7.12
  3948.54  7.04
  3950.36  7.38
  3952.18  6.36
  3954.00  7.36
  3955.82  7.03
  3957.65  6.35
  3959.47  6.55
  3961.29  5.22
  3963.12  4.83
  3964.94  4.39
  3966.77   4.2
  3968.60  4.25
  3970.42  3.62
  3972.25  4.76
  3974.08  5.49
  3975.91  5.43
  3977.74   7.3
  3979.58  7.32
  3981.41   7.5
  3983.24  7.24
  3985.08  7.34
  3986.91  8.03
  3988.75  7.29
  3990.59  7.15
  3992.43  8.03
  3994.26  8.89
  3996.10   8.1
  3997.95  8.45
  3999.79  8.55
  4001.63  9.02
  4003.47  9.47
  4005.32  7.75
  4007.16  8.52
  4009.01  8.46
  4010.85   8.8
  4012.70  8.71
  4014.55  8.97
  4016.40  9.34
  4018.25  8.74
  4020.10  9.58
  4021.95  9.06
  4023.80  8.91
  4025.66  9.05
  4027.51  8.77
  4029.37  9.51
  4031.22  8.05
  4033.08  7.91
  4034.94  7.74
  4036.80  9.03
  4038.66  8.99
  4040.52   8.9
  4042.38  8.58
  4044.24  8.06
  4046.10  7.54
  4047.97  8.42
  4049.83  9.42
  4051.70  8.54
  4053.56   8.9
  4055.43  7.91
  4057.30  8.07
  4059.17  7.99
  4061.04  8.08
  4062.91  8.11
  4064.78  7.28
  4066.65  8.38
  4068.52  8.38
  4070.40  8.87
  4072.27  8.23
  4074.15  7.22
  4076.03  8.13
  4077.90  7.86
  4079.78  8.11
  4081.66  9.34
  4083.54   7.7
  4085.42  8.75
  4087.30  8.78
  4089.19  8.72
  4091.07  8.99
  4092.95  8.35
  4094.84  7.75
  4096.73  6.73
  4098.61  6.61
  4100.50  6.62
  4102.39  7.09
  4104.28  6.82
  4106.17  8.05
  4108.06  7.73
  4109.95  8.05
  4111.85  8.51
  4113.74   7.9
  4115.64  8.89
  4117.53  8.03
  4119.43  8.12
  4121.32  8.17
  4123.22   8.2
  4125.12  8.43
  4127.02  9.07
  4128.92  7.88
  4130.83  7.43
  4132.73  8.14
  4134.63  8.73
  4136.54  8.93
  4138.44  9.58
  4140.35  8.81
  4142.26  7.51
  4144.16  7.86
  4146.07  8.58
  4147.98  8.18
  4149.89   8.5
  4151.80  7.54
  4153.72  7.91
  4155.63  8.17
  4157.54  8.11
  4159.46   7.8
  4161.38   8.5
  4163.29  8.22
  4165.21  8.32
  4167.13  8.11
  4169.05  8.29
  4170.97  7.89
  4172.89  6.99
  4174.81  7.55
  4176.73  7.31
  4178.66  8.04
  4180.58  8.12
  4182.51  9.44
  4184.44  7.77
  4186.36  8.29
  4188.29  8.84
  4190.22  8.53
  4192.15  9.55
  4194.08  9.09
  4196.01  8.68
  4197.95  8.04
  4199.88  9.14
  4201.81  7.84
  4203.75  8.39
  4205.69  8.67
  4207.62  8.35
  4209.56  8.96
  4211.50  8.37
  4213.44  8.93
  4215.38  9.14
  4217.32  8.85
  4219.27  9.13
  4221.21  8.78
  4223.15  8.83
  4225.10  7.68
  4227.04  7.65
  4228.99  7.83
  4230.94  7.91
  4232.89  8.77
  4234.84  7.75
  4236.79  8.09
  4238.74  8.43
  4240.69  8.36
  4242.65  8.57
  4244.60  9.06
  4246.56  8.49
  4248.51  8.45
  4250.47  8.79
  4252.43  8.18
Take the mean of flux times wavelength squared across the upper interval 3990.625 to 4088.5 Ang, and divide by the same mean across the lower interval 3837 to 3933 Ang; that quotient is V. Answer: 1.5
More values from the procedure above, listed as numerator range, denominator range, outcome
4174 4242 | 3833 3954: 1.66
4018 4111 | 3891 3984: 1.45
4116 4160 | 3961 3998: 1.39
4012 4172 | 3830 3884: 1.66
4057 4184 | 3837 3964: 1.50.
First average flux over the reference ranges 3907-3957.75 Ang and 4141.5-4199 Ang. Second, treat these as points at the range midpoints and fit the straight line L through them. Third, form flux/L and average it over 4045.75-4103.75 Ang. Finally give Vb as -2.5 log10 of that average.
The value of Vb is -0.09 mag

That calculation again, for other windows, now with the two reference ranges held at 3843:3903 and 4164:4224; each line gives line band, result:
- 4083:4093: -0.131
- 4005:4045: -0.220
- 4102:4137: -0.034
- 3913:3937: 0.098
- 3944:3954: -0.072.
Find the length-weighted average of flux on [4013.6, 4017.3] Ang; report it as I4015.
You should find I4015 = 9.14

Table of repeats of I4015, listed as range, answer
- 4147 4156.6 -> 8.06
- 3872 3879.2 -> 5.39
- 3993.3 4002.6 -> 8.61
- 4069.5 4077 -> 8.11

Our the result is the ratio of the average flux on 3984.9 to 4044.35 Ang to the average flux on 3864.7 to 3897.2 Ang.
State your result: 1.51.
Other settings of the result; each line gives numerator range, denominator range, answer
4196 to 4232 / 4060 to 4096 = 1.03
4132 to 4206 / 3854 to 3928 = 1.35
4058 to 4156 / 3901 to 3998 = 1.28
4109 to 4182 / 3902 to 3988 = 1.33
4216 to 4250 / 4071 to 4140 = 1.04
